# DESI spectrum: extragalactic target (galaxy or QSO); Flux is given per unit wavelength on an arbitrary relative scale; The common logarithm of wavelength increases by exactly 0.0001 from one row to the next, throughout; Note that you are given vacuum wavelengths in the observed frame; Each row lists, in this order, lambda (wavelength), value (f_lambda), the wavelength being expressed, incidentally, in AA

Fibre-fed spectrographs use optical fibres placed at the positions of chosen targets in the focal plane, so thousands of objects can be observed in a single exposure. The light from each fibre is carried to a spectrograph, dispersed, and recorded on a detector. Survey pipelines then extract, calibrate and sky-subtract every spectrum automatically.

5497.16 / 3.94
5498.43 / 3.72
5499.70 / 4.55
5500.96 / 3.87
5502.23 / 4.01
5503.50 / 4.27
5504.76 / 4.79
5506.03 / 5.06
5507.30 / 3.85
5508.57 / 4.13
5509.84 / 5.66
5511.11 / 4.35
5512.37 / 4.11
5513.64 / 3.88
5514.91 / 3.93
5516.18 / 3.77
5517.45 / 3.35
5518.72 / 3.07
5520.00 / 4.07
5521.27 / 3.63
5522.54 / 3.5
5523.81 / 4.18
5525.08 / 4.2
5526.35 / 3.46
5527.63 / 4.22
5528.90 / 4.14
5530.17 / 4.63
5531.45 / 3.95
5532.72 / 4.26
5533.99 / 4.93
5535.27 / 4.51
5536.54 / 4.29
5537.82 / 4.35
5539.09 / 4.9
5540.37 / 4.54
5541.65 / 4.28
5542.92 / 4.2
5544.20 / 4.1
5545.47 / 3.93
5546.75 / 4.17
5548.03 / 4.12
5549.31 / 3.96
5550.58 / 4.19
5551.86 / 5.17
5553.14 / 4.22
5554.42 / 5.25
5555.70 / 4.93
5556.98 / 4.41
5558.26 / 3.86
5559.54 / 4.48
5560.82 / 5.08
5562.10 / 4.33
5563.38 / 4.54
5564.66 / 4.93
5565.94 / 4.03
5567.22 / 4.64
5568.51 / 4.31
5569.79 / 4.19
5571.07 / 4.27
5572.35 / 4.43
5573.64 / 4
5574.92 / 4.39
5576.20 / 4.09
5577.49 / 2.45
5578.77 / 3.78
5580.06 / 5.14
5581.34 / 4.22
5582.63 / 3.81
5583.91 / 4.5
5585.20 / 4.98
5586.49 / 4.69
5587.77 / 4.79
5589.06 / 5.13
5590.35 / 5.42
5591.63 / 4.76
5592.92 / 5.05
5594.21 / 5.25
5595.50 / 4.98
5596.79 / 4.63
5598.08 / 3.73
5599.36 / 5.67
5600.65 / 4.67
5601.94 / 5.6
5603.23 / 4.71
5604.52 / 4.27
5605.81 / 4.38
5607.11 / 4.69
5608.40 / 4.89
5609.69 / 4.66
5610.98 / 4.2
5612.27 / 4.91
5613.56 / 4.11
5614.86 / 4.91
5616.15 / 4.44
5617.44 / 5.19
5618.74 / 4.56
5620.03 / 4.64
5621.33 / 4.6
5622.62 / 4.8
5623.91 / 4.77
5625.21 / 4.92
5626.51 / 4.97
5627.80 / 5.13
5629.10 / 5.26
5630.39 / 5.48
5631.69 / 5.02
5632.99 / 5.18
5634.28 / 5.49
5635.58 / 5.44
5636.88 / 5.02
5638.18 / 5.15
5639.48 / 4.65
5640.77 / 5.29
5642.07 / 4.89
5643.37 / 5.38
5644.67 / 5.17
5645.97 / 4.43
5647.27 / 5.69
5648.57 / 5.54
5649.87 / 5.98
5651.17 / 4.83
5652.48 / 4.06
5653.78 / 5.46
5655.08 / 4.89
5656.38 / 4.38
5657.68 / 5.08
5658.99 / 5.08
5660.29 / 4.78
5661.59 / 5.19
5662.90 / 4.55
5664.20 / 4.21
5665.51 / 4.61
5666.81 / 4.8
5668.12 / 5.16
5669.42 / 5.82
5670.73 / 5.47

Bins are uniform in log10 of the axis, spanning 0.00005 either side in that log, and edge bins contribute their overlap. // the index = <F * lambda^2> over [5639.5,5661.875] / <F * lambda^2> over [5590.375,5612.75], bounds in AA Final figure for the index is 1.07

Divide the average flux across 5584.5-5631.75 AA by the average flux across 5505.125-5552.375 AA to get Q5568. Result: 1.15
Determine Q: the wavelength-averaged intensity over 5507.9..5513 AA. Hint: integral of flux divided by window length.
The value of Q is 4.56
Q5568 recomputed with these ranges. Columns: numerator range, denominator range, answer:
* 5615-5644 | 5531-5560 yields 1.14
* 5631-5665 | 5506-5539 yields 1.22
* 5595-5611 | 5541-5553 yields 1.11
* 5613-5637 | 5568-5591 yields 1.13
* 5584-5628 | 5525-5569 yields 1.09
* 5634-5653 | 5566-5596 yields 1.15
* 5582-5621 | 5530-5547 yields 1.09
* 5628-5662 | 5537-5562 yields 1.15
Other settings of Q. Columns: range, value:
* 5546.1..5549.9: 4.08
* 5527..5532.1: 4.24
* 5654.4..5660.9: 4.85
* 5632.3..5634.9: 5.34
